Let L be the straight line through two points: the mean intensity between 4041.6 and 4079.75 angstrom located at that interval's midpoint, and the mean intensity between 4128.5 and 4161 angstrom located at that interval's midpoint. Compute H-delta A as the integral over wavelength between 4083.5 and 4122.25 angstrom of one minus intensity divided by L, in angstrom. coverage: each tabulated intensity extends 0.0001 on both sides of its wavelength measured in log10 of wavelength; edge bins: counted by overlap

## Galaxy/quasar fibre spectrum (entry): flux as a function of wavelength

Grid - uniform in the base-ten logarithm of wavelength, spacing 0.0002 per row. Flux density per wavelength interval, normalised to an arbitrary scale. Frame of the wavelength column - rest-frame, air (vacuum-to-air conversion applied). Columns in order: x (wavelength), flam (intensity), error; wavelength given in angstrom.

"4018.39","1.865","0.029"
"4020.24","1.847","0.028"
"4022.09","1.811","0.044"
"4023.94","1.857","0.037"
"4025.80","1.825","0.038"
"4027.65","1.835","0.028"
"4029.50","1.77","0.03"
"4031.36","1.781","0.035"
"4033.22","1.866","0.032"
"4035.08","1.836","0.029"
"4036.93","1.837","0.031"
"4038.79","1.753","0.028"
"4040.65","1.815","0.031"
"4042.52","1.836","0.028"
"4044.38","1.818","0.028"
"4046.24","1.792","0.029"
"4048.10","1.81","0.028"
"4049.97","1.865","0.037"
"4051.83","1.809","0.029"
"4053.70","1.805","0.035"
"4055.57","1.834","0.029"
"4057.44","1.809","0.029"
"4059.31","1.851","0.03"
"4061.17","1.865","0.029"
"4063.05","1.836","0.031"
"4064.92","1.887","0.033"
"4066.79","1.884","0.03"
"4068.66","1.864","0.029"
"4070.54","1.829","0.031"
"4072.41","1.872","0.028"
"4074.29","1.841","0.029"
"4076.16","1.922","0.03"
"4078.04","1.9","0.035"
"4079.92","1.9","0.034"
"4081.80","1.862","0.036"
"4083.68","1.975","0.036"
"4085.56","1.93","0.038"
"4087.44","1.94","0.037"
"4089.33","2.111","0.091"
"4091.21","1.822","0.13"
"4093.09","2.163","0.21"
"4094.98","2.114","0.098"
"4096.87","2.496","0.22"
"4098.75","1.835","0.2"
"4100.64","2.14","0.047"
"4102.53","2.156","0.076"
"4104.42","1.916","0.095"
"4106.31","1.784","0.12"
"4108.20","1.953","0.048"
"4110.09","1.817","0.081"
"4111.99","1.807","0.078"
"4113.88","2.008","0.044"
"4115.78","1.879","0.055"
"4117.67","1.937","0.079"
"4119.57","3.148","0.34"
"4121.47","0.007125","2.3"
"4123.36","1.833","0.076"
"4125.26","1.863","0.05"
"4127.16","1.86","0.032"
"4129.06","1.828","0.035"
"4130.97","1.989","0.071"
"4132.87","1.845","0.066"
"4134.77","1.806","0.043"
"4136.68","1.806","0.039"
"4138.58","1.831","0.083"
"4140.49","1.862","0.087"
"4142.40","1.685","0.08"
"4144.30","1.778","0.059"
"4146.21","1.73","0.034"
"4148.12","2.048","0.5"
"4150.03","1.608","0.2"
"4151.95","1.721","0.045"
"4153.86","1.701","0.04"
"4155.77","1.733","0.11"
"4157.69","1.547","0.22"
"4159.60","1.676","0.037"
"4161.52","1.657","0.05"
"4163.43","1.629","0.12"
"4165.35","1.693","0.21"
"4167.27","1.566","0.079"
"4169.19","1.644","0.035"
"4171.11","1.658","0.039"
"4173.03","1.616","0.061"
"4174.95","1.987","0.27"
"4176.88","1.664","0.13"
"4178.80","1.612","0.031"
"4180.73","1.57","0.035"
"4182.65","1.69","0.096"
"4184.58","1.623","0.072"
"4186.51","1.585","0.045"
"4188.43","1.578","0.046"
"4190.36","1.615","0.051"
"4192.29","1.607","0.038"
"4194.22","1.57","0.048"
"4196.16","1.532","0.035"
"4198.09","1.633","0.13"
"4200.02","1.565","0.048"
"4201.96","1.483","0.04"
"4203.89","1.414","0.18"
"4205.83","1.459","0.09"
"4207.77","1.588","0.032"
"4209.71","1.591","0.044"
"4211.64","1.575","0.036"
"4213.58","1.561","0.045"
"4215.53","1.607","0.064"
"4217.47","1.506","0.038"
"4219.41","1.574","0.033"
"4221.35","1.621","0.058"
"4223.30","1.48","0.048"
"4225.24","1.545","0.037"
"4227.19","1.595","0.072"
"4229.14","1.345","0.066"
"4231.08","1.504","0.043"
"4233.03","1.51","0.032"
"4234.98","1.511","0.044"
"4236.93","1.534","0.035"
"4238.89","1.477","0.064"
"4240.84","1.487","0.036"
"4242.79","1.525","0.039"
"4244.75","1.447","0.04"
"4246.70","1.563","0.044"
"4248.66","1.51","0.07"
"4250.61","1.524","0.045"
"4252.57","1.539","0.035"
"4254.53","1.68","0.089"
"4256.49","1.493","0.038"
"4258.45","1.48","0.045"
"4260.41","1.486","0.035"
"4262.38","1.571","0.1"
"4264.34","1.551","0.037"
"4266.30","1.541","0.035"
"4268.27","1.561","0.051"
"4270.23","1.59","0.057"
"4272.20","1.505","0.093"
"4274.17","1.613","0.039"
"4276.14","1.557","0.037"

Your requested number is -3.1 angstrom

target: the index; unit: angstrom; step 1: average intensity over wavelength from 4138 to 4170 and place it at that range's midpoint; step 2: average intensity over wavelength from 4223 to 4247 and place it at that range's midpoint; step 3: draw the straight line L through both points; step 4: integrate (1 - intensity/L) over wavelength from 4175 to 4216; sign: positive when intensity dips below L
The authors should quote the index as 0.45 angstrom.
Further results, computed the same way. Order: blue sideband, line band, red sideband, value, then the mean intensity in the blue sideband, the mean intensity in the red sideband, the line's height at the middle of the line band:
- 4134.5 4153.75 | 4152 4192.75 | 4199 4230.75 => 0.7 angstrom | 1.78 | 1.53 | 1.68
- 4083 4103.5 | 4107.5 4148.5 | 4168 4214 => 1.5 angstrom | 2.06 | 1.6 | 1.9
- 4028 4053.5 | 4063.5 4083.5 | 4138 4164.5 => -1.0 angstrom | 1.81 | 1.73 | 1.79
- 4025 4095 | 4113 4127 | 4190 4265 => -0.5 angstrom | 1.87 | 1.53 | 1.75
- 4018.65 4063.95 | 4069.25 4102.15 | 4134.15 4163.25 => -3.5 angstrom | 1.82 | 1.74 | 1.79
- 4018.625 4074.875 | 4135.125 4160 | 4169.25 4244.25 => -1.3 angstrom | 1.83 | 1.57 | 1.67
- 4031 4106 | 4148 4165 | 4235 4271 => 0.4 angstrom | 1.9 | 1.53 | 1.73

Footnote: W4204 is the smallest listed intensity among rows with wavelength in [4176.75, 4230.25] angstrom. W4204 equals 1.345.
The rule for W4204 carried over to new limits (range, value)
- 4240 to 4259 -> 1.447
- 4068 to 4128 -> 0.007125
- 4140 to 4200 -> 1.532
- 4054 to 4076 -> 1.809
